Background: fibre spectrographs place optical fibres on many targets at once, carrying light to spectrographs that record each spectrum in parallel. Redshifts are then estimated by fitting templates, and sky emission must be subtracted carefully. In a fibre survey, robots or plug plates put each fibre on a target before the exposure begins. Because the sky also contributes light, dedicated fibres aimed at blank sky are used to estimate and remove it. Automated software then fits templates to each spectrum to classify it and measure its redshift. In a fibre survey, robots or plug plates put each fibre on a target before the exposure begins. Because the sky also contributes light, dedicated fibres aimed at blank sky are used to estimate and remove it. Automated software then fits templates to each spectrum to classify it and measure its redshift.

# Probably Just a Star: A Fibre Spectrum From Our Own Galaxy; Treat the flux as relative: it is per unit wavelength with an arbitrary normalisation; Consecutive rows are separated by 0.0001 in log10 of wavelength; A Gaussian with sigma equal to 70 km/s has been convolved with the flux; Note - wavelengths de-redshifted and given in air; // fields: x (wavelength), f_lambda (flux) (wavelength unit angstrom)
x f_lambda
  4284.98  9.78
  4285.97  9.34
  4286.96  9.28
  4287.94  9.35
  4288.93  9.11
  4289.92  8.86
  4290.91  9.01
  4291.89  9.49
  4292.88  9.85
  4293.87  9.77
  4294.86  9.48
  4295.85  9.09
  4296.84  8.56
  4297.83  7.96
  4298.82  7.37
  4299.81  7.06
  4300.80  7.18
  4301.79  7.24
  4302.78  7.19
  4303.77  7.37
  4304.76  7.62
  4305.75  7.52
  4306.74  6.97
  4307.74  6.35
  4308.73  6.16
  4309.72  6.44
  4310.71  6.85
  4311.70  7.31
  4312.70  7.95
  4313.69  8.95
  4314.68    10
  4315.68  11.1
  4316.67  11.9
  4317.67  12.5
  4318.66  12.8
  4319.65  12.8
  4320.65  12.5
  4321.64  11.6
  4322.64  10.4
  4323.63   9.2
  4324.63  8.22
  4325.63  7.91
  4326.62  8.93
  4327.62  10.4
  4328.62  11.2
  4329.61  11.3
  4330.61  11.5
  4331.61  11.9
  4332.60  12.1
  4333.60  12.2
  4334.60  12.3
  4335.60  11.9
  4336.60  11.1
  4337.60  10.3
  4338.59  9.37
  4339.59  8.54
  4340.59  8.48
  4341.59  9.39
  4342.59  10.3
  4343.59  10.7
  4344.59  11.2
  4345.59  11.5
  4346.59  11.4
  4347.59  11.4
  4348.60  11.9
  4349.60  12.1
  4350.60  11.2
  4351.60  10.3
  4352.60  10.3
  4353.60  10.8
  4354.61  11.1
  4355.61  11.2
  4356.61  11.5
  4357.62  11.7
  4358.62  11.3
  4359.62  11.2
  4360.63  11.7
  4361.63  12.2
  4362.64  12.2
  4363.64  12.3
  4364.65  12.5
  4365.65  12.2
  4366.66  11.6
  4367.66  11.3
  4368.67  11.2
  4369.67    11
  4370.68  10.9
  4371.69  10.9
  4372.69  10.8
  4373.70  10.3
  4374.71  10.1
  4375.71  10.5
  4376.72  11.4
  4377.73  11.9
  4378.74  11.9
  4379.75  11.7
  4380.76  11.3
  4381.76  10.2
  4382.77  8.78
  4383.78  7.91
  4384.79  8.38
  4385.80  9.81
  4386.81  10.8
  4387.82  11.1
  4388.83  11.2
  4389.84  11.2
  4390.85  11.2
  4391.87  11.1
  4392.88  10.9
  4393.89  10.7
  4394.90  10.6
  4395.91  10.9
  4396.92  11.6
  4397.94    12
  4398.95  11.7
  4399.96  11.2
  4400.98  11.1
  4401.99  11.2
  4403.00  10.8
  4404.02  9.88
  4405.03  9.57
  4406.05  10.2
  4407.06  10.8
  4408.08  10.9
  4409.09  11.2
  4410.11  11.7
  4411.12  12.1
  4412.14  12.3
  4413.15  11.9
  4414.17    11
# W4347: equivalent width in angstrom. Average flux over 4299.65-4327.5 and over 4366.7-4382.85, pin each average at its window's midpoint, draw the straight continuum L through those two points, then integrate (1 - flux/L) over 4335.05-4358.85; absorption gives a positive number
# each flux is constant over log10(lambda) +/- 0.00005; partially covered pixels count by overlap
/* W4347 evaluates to -1.8 angstrom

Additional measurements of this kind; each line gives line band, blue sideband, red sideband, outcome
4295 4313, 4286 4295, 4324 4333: 4.30 angstrom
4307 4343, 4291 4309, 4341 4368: -1.99 angstrom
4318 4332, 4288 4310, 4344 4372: -1.86 angstrom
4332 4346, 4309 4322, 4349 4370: 0.22 angstrom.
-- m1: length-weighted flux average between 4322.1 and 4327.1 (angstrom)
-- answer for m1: 8.95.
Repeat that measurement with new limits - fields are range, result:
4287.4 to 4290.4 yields 9.12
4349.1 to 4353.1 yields 11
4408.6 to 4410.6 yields 11.4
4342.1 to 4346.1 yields 10.9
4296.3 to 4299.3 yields 7.98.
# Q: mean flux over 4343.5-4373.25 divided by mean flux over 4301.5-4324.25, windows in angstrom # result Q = 1.25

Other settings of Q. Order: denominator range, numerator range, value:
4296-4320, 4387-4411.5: 1.30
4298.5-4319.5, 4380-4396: 1.24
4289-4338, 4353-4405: 1.17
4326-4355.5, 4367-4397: 0.99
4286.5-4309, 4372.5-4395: 1.29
